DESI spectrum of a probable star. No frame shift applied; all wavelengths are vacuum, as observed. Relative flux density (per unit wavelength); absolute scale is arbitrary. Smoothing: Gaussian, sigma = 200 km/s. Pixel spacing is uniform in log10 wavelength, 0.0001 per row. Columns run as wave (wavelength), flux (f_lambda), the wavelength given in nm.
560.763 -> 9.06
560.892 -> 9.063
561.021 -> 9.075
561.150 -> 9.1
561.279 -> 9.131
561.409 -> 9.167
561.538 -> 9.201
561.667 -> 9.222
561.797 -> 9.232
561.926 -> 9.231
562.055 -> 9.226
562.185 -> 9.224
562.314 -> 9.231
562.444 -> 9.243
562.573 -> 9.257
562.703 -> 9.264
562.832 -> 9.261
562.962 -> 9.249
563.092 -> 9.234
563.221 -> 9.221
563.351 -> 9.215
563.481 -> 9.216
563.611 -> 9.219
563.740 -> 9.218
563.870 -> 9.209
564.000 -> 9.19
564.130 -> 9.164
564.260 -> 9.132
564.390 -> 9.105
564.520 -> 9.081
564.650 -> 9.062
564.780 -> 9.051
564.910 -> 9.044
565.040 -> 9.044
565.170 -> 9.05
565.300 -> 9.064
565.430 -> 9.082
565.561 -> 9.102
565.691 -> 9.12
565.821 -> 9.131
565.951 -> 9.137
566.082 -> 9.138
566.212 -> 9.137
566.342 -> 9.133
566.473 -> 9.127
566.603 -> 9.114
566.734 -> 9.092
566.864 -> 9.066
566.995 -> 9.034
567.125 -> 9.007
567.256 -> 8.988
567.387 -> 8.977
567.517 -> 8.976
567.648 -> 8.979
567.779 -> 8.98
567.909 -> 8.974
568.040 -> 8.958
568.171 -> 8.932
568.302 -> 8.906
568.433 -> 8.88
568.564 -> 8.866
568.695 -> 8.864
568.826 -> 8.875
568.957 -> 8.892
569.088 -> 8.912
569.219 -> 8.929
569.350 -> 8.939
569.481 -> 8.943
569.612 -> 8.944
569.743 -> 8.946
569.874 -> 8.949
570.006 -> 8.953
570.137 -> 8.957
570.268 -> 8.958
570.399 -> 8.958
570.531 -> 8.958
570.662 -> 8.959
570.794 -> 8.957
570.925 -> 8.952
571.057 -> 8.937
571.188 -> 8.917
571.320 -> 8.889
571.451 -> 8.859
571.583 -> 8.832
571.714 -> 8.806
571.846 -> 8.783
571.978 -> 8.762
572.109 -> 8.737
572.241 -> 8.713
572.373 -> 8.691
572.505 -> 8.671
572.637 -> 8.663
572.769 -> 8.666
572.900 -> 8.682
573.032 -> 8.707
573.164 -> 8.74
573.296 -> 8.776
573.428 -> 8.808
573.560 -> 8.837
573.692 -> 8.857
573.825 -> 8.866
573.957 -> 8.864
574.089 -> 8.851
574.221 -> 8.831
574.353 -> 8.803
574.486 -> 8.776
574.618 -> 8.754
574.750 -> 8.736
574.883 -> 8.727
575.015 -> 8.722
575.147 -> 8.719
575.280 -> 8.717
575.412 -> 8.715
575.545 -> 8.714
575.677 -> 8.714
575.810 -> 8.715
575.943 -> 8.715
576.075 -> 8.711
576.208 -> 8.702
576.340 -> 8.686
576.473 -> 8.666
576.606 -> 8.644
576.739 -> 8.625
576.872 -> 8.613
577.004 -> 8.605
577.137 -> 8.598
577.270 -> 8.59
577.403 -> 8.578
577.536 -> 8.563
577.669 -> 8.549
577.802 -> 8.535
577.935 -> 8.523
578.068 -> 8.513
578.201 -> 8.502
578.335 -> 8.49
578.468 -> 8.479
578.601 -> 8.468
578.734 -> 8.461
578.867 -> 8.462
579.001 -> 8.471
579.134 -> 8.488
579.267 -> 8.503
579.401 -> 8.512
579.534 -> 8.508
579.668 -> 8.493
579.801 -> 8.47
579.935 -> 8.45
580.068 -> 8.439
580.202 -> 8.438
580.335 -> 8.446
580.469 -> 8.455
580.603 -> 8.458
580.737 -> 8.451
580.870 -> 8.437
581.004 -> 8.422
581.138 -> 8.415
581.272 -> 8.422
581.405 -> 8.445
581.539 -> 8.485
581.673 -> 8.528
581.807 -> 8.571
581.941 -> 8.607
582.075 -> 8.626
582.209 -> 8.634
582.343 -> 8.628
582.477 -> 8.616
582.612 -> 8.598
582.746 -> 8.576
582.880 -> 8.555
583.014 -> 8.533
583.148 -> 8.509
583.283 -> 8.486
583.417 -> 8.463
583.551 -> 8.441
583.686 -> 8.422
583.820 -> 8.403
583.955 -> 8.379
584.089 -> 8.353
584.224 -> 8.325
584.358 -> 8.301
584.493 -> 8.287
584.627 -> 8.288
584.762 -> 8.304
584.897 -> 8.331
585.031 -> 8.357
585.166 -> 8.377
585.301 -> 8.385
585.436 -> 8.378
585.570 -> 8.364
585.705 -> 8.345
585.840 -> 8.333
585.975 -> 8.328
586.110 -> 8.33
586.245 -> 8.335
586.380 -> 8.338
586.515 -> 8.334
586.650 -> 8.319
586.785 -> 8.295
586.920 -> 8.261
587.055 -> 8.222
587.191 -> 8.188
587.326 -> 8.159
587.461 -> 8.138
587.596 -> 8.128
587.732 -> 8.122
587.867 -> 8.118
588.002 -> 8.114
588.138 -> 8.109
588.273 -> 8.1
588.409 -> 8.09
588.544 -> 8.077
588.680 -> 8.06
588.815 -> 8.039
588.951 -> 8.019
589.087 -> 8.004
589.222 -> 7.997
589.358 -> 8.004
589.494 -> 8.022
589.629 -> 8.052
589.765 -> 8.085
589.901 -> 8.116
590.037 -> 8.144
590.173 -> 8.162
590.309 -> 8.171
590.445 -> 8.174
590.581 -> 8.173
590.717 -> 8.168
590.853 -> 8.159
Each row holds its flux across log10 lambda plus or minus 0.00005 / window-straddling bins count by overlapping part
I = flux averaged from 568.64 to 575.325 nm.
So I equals 8.83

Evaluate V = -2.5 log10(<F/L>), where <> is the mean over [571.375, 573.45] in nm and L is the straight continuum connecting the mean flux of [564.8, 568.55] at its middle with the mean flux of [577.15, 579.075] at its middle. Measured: 0.00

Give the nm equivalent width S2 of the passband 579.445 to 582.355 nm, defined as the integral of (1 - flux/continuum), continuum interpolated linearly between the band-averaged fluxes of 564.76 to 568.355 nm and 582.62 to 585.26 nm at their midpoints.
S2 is 0.01 nm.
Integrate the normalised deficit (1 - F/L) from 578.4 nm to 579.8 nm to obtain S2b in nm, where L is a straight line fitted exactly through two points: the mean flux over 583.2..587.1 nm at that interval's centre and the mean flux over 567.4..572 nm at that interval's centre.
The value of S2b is 0.01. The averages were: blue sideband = 8.92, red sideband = 8.35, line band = 8.49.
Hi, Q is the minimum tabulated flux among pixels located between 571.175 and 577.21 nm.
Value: 8.598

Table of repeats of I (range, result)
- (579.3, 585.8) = 8.45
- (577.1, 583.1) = 8.51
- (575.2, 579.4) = 8.59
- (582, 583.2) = 8.59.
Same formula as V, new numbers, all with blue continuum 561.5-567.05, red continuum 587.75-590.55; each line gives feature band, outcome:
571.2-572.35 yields 0.004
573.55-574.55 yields -0.012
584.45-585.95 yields -0.012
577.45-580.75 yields 0.004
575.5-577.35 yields -0.004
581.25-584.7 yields -0.017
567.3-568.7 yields 0.007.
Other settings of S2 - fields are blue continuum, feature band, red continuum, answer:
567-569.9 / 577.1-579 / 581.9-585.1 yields 0.02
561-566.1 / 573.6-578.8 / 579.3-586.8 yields 0.02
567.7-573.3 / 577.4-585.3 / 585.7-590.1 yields -0.04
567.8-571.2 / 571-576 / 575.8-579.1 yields -0.01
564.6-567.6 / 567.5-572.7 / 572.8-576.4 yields 0.02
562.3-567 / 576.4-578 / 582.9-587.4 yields 0.01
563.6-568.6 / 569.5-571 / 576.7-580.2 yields -0.01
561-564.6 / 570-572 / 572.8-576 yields 0.00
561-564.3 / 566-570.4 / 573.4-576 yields 0.01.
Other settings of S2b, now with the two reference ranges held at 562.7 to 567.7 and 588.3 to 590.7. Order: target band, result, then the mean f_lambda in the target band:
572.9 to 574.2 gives -0.01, 8.8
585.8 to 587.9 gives -0.01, 8.25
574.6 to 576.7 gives -0.01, 8.71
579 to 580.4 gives 0.00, 8.48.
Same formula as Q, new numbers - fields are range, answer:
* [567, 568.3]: 8.932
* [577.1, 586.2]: 8.287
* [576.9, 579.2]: 8.461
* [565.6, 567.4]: 8.977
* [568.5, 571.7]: 8.832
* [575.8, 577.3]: 8.59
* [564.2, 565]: 9.044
